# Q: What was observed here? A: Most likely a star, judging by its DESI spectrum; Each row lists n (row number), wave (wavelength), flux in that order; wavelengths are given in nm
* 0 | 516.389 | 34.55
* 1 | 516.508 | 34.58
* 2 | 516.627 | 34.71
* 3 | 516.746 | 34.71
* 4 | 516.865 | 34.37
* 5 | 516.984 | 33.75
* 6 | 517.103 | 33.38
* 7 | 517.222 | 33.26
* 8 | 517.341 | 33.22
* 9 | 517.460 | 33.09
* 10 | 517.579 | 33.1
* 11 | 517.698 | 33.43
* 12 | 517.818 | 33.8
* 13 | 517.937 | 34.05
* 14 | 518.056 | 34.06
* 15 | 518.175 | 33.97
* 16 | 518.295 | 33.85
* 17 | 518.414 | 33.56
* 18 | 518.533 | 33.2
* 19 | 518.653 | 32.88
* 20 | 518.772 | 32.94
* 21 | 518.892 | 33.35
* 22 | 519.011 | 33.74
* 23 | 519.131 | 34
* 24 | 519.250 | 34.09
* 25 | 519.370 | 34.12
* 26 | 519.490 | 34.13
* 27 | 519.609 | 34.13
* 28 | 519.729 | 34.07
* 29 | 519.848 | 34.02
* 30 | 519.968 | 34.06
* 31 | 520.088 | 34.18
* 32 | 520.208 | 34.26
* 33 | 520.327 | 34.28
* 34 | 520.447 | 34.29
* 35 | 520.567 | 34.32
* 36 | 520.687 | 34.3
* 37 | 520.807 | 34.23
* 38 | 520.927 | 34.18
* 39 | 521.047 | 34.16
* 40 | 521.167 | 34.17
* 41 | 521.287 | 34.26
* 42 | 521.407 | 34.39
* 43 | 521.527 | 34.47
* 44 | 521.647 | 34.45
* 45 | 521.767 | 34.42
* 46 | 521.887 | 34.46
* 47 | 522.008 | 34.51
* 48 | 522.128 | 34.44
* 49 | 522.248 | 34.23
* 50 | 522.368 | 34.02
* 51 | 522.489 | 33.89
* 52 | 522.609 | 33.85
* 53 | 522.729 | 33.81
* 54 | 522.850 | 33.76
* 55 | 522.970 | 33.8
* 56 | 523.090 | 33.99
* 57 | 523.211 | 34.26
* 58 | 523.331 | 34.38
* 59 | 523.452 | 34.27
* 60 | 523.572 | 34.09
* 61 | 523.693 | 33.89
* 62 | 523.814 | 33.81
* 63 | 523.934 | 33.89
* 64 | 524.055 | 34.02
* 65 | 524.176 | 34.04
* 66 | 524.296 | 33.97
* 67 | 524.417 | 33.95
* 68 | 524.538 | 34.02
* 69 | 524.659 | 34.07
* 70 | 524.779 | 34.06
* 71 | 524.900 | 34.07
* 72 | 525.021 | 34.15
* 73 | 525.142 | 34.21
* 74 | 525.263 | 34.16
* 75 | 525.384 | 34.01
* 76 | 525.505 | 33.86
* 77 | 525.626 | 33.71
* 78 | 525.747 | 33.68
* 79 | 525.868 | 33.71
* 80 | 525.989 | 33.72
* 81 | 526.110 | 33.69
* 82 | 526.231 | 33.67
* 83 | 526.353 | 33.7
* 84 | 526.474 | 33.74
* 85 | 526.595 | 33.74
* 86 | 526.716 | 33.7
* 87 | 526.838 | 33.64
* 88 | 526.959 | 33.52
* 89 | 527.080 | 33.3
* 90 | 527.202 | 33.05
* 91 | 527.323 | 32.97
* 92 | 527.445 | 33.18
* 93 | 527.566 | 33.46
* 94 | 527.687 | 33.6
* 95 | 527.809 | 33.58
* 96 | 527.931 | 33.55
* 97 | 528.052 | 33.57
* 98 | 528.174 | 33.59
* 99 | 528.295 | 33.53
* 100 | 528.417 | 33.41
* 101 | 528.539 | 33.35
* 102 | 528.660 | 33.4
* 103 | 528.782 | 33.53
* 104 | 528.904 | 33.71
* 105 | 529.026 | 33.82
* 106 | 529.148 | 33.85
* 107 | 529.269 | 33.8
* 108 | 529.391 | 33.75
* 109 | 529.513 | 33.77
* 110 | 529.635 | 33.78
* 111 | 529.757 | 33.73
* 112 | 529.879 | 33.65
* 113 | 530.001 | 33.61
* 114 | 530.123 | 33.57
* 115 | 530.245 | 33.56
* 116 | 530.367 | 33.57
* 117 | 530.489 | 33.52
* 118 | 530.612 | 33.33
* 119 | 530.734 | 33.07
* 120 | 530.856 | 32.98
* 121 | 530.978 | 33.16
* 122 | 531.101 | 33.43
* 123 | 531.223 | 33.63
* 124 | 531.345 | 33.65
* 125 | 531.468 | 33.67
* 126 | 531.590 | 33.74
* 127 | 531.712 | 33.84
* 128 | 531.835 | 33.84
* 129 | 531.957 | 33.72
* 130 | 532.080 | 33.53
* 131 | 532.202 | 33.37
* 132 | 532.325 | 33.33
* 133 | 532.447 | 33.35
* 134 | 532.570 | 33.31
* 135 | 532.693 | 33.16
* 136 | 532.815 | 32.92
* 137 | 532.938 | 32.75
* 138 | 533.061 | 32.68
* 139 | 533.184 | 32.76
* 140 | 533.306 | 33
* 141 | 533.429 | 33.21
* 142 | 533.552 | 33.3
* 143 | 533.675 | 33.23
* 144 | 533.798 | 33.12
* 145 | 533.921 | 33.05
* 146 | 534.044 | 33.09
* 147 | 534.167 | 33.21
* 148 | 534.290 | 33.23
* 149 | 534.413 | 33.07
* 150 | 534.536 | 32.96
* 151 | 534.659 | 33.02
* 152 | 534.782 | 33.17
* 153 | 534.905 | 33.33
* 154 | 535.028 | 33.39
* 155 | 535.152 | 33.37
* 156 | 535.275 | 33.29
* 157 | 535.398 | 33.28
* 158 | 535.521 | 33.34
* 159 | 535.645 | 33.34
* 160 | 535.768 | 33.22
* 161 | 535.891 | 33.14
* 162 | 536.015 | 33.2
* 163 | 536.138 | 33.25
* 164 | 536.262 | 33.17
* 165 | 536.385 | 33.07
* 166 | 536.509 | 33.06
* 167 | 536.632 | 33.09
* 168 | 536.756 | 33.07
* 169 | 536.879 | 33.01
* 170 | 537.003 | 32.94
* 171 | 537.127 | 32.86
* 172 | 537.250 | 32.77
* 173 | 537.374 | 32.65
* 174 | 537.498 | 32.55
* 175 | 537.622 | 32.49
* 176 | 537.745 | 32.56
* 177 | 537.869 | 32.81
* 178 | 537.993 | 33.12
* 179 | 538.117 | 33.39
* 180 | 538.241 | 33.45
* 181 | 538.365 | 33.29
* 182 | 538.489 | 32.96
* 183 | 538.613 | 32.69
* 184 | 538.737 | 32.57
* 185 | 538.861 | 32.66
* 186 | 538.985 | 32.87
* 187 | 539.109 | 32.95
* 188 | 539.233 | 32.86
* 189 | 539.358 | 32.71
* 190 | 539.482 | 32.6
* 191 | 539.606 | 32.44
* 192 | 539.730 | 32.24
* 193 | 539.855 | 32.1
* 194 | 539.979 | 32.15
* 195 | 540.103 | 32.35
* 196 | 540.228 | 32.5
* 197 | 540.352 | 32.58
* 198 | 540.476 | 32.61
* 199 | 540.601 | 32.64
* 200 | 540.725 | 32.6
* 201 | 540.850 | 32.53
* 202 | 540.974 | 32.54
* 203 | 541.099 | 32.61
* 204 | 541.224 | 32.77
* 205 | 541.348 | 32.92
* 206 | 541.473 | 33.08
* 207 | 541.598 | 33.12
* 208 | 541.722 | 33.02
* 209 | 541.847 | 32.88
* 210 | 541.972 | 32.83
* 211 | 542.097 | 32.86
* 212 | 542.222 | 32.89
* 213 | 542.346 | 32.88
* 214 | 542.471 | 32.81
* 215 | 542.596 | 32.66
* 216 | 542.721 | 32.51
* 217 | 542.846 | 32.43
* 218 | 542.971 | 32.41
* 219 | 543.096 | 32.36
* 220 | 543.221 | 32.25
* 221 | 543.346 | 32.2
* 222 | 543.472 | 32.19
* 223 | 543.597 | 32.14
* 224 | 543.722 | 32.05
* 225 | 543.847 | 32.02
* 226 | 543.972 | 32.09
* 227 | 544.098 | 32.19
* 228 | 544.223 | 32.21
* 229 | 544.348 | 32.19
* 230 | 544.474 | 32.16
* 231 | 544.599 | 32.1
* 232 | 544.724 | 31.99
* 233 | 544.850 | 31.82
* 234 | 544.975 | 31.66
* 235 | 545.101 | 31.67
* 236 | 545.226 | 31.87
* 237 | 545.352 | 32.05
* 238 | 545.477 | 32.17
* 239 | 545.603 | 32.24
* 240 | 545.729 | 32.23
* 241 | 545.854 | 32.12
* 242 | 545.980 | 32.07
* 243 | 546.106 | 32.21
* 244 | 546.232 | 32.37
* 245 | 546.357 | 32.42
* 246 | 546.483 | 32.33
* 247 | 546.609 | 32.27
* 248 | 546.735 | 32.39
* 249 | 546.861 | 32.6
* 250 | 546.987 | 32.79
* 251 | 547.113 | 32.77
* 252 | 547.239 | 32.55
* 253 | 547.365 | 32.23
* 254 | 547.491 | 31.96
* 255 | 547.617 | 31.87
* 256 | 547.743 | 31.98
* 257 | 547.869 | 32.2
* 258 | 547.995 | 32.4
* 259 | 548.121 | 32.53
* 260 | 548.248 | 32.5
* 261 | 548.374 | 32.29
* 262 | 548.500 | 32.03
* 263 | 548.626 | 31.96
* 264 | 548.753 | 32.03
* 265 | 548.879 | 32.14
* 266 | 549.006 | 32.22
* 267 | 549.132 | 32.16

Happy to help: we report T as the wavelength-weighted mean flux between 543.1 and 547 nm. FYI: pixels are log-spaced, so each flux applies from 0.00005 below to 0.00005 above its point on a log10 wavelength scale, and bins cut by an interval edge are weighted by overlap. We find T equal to 32.2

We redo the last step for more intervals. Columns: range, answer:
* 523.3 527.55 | 33.8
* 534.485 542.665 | 32.9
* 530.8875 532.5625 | 33.5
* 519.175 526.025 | 34.1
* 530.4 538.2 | 33.2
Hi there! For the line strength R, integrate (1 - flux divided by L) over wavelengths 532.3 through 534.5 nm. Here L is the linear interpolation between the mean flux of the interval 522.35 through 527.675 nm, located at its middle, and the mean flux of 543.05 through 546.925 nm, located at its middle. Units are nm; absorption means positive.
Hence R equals 0.00 nm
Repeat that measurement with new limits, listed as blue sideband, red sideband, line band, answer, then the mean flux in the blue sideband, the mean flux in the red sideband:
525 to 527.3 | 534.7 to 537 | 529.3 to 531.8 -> -0.01 nm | 33.7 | 33.2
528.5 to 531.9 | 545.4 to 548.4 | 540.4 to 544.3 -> 0.01 nm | 33.6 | 32.3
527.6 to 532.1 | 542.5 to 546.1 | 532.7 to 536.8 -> -0.01 nm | 33.6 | 32.1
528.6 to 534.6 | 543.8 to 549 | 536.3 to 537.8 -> 0.00 nm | 33.4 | 32.2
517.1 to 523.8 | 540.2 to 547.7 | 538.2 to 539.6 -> -0.01 nm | 34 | 32.4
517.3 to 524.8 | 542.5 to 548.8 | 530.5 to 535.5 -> -0.02 nm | 34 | 32.2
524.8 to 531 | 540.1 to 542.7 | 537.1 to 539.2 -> 0.01 nm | 33.6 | 32.8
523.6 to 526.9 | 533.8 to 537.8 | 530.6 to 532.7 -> 0.00 nm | 33.9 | 33.1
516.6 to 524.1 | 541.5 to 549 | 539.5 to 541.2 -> 0.01 nm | 34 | 32.3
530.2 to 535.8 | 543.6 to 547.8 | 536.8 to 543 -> -0.01 nm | 33.3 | 32.2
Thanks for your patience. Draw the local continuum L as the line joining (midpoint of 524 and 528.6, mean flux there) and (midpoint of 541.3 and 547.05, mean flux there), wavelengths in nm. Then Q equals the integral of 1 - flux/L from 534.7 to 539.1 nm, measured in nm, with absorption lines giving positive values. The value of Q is -0.02 nm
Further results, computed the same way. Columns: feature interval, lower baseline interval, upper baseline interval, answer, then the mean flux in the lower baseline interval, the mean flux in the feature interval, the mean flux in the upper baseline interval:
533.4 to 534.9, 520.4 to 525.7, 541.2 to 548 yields 0.003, 34.1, 33.1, 32.4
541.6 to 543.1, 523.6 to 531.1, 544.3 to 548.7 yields -0.010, 33.7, 32.8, 32.2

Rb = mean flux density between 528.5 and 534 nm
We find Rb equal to 33.4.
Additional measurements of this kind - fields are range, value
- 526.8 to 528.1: 33.4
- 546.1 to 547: 32.4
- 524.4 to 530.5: 33.7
